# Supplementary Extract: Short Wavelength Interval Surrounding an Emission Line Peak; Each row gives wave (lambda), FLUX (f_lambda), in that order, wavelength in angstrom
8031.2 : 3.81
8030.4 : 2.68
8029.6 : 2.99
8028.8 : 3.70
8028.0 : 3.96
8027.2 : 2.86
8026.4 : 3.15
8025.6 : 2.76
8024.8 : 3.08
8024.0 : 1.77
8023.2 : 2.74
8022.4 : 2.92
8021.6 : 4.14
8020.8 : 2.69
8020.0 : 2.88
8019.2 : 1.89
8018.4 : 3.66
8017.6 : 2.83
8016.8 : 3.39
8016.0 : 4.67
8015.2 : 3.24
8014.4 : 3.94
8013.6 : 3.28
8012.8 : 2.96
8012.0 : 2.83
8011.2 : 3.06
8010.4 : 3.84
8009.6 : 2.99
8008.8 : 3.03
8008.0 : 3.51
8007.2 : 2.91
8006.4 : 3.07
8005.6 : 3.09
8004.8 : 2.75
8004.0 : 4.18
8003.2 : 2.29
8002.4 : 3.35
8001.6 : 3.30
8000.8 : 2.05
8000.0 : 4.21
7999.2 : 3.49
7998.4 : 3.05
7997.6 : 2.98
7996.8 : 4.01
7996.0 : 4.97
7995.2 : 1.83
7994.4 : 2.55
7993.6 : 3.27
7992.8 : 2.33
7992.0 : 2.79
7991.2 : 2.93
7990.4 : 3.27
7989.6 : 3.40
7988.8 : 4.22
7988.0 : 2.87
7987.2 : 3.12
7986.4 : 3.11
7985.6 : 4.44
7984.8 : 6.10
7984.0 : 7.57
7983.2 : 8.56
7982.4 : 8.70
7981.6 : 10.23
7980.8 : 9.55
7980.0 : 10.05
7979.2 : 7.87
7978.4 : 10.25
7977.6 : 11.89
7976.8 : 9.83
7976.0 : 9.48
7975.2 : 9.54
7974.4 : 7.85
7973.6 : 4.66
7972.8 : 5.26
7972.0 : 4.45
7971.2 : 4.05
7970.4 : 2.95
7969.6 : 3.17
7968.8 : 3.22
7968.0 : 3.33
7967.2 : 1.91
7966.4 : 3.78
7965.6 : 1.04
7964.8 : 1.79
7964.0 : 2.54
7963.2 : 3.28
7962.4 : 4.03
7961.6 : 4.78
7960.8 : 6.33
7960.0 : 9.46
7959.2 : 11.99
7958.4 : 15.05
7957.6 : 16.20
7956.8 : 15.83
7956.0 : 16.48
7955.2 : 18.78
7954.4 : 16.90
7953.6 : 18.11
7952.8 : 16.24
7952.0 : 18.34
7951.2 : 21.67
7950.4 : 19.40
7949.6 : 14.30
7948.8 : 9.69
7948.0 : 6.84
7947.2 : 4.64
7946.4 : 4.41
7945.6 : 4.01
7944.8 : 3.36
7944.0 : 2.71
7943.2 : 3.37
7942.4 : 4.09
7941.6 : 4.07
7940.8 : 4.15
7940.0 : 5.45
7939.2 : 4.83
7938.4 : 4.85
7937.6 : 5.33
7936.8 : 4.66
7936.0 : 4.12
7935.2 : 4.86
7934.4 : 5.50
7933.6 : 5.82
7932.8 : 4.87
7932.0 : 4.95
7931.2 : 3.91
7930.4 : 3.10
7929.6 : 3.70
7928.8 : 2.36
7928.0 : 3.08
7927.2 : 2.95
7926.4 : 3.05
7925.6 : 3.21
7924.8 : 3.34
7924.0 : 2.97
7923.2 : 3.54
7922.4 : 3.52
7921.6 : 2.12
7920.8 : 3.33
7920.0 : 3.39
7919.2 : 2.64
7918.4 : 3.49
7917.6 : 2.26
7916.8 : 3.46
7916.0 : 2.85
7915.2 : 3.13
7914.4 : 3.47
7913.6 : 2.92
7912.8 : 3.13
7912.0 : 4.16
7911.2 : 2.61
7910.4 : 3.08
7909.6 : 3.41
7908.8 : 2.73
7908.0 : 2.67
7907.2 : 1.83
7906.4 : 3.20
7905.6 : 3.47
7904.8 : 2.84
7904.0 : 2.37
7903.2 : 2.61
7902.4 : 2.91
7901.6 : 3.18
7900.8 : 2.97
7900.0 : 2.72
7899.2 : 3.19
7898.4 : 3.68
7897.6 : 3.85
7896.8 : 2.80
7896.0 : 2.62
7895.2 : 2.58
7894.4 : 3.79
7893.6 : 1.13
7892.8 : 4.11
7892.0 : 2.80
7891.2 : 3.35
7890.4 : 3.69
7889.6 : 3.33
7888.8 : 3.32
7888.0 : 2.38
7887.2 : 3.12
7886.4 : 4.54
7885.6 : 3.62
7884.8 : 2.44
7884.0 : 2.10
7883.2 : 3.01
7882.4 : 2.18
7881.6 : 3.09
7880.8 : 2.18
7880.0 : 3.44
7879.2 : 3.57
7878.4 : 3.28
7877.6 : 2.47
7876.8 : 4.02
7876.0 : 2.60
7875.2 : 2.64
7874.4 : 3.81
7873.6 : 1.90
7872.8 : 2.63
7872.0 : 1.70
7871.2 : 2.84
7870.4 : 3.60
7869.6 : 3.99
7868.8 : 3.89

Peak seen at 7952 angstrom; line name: H-alpha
